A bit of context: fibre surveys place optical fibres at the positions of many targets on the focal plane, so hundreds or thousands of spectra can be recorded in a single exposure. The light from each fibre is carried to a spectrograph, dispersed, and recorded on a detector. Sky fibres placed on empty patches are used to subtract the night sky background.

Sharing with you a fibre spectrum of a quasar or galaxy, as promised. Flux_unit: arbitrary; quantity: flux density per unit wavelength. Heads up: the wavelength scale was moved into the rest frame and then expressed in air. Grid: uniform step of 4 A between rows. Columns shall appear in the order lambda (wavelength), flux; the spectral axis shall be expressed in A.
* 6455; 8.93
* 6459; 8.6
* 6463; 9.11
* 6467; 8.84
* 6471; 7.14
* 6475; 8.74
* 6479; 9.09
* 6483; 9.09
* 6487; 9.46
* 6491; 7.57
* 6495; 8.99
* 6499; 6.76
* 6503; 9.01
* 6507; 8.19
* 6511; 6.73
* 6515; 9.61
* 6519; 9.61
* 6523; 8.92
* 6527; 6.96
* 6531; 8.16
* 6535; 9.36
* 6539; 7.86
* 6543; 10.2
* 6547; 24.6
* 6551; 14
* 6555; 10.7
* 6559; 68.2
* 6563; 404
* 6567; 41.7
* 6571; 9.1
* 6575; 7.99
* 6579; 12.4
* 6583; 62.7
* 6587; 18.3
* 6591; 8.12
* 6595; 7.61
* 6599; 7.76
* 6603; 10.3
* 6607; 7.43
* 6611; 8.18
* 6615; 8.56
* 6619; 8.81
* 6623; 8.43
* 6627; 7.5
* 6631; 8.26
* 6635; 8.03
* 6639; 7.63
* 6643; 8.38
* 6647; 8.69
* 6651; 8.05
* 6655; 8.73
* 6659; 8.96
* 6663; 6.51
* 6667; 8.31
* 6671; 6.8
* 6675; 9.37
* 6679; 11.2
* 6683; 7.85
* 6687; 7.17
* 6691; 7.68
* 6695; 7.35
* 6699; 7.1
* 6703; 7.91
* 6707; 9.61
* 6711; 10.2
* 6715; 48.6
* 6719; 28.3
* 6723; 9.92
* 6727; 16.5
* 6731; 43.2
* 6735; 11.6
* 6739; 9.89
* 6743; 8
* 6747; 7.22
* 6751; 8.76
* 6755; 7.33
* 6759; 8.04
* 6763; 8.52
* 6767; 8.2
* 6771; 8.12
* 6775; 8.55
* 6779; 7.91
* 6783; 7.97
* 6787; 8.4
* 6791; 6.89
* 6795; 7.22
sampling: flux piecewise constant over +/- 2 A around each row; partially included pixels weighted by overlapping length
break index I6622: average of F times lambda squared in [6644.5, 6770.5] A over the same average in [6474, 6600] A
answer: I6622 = 0.5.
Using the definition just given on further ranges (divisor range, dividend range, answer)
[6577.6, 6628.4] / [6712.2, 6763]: 1.29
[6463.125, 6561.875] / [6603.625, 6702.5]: 0.55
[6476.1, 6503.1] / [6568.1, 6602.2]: 2.07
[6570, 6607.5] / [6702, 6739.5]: 1.35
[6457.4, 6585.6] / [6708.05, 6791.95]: 0.54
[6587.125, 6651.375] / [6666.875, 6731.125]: 1.67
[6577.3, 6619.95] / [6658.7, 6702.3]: 0.56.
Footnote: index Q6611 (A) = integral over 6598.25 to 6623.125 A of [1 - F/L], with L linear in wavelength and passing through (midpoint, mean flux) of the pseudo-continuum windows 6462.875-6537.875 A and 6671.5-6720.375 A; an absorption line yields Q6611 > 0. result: 5.7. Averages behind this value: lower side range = 8.47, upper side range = 13.1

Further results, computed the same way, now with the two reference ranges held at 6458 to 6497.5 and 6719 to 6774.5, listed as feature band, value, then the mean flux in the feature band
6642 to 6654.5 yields 3.0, 8.42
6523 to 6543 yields 2.2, 8.38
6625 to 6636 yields 2.9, 7.92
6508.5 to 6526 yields 1.1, 8.6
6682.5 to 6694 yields 4.1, 7.51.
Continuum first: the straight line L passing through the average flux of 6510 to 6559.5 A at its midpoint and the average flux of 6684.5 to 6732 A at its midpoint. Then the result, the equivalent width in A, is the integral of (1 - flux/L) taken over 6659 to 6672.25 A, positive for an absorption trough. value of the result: 6.9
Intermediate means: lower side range 13.5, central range 7.49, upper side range 16.3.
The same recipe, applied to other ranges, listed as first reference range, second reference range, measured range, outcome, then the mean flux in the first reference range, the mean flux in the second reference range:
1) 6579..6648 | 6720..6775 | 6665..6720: -1.3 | 12.1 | 12.1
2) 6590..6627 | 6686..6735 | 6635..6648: 3.4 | 8.32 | 16.9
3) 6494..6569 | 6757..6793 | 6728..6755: -4.3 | 35.8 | 8.07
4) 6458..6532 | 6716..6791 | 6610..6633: 4.6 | 8.45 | 12.4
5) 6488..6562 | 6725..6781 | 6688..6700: 5.3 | 18.3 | 11.6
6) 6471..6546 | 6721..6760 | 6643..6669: 7.5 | 8.75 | 13.2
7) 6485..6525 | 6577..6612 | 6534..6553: -2.5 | 8.48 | 16.1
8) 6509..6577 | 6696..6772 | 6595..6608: 9.5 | 38.7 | 14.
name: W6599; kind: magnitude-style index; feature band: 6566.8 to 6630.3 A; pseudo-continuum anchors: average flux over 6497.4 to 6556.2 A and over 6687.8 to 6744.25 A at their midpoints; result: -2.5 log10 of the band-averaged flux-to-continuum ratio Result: -0.14 mag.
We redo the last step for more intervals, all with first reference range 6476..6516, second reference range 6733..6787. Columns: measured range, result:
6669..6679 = -0.032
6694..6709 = 0.056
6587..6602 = -0.116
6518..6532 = 0.011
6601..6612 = -0.030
